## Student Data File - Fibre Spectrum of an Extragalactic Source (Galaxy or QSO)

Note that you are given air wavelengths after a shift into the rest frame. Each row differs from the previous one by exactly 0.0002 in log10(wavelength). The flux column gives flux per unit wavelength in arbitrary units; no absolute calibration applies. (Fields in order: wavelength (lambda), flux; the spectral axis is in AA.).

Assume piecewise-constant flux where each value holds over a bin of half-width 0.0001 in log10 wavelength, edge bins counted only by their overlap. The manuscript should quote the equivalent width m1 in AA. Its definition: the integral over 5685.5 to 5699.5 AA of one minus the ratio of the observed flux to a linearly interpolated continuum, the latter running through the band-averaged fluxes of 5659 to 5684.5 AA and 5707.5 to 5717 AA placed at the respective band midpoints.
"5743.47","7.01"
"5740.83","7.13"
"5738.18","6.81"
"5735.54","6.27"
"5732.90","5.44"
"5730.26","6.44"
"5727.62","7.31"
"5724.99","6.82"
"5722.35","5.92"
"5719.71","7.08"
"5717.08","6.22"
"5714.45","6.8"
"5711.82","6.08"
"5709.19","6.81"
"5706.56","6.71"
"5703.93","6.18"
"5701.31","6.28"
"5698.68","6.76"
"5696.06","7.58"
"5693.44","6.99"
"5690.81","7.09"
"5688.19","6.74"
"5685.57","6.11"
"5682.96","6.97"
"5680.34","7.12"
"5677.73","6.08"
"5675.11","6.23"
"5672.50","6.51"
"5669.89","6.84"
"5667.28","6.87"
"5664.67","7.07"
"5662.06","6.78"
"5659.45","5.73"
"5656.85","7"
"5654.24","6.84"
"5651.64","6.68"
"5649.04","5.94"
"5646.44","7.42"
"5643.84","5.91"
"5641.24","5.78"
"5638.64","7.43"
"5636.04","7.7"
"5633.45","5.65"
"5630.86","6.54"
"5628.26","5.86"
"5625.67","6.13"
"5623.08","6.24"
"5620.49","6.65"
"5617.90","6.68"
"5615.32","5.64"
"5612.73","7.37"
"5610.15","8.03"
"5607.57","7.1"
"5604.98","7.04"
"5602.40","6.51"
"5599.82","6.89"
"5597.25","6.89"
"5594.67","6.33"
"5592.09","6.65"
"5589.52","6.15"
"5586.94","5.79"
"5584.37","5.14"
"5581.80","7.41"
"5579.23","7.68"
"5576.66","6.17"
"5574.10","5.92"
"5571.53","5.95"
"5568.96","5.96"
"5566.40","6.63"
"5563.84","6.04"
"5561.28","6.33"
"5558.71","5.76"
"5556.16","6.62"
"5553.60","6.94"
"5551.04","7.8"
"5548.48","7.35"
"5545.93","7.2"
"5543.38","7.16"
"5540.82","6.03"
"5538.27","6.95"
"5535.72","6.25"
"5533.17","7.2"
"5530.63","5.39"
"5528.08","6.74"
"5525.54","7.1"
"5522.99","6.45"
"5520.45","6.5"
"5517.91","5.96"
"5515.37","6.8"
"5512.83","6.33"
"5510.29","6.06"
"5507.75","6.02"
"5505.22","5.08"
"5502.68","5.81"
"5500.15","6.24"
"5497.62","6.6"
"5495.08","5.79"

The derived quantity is -0.8 AA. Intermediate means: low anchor 6.65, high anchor 6.53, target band 6.95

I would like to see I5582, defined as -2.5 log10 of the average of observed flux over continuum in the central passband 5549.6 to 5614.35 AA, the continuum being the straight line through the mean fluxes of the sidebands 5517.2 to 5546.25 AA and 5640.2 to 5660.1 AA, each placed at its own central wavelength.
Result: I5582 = -0.01 mag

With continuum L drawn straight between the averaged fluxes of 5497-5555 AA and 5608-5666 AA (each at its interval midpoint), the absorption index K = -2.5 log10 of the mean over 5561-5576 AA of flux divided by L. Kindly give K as 0.07 mag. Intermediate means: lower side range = 6.52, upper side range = 6.6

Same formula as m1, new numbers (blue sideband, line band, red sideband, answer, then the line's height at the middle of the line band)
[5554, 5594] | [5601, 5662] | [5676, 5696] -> -0.65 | 6.54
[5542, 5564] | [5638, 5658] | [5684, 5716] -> 0.41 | 6.73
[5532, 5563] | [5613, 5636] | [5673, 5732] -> 1.38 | 6.71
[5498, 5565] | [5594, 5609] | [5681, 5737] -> -0.69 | 6.52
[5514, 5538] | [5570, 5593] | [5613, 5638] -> 0.52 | 6.46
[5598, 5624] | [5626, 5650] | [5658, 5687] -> 0.90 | 6.72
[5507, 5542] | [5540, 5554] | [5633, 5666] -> -1.44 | 6.46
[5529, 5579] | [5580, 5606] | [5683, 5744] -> 0.24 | 6.56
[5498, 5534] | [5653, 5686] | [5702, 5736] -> -1.14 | 6.42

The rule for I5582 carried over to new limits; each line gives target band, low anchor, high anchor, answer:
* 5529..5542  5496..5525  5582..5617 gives -0.013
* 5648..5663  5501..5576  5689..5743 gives 0.011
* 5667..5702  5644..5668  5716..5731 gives -0.012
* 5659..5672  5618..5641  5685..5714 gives -0.019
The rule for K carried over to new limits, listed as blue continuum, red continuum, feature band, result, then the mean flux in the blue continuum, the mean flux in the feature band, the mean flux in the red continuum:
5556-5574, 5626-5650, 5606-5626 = -0.07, 6.14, 6.76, 6.46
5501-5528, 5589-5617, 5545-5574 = -0.01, 6.24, 6.56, 6.8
